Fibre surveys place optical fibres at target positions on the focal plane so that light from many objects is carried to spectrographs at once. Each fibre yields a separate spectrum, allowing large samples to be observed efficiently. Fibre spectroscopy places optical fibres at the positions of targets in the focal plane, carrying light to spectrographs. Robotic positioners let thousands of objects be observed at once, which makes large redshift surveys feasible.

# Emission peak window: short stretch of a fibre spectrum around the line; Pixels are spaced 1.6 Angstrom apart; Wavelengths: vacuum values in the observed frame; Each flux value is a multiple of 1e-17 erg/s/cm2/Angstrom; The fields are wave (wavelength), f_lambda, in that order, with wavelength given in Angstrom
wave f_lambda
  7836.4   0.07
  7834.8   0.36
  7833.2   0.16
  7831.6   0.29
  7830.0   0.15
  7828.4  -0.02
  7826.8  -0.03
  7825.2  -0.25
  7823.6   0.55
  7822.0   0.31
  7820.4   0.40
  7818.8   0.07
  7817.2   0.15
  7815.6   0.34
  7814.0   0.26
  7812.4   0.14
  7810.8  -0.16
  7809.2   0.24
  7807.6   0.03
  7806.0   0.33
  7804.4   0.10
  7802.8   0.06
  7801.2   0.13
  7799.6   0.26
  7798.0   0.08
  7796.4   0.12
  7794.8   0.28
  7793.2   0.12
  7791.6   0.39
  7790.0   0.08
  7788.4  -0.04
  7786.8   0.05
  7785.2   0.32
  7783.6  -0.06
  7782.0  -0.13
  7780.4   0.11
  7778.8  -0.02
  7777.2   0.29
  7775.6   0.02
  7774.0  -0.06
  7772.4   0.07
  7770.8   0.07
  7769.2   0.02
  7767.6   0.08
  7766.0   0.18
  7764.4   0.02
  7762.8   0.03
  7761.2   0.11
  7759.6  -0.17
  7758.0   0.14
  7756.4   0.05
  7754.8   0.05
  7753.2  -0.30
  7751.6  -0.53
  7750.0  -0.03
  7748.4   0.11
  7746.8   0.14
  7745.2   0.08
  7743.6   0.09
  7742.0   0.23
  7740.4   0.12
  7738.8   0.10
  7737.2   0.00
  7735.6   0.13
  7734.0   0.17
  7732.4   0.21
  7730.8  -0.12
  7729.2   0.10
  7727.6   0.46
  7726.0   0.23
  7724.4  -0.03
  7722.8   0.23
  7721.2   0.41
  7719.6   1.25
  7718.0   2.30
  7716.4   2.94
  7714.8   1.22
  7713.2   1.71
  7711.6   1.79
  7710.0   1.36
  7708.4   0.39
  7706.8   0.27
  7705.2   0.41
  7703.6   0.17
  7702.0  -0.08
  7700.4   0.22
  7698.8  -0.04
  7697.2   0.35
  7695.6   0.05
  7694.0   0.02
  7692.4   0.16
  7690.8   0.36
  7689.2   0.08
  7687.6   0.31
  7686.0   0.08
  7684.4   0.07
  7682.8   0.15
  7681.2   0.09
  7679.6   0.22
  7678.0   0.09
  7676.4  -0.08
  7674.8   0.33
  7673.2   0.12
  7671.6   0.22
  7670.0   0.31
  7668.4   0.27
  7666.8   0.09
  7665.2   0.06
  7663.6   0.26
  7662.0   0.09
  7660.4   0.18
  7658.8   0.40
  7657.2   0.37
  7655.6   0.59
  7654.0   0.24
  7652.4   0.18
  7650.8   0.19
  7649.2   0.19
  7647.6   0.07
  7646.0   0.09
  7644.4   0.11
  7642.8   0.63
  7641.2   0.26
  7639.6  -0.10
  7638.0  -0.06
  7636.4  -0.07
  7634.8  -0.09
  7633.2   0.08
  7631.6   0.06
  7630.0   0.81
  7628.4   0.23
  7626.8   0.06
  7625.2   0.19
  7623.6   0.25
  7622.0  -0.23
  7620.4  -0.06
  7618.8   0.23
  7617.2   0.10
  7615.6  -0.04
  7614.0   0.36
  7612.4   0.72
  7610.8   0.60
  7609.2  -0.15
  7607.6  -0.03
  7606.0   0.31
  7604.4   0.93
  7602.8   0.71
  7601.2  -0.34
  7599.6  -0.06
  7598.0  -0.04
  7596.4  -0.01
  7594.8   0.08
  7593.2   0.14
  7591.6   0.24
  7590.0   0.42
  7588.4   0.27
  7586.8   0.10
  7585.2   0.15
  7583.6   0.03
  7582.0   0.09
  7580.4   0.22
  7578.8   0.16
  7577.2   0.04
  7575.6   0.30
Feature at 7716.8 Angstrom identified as [O II]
